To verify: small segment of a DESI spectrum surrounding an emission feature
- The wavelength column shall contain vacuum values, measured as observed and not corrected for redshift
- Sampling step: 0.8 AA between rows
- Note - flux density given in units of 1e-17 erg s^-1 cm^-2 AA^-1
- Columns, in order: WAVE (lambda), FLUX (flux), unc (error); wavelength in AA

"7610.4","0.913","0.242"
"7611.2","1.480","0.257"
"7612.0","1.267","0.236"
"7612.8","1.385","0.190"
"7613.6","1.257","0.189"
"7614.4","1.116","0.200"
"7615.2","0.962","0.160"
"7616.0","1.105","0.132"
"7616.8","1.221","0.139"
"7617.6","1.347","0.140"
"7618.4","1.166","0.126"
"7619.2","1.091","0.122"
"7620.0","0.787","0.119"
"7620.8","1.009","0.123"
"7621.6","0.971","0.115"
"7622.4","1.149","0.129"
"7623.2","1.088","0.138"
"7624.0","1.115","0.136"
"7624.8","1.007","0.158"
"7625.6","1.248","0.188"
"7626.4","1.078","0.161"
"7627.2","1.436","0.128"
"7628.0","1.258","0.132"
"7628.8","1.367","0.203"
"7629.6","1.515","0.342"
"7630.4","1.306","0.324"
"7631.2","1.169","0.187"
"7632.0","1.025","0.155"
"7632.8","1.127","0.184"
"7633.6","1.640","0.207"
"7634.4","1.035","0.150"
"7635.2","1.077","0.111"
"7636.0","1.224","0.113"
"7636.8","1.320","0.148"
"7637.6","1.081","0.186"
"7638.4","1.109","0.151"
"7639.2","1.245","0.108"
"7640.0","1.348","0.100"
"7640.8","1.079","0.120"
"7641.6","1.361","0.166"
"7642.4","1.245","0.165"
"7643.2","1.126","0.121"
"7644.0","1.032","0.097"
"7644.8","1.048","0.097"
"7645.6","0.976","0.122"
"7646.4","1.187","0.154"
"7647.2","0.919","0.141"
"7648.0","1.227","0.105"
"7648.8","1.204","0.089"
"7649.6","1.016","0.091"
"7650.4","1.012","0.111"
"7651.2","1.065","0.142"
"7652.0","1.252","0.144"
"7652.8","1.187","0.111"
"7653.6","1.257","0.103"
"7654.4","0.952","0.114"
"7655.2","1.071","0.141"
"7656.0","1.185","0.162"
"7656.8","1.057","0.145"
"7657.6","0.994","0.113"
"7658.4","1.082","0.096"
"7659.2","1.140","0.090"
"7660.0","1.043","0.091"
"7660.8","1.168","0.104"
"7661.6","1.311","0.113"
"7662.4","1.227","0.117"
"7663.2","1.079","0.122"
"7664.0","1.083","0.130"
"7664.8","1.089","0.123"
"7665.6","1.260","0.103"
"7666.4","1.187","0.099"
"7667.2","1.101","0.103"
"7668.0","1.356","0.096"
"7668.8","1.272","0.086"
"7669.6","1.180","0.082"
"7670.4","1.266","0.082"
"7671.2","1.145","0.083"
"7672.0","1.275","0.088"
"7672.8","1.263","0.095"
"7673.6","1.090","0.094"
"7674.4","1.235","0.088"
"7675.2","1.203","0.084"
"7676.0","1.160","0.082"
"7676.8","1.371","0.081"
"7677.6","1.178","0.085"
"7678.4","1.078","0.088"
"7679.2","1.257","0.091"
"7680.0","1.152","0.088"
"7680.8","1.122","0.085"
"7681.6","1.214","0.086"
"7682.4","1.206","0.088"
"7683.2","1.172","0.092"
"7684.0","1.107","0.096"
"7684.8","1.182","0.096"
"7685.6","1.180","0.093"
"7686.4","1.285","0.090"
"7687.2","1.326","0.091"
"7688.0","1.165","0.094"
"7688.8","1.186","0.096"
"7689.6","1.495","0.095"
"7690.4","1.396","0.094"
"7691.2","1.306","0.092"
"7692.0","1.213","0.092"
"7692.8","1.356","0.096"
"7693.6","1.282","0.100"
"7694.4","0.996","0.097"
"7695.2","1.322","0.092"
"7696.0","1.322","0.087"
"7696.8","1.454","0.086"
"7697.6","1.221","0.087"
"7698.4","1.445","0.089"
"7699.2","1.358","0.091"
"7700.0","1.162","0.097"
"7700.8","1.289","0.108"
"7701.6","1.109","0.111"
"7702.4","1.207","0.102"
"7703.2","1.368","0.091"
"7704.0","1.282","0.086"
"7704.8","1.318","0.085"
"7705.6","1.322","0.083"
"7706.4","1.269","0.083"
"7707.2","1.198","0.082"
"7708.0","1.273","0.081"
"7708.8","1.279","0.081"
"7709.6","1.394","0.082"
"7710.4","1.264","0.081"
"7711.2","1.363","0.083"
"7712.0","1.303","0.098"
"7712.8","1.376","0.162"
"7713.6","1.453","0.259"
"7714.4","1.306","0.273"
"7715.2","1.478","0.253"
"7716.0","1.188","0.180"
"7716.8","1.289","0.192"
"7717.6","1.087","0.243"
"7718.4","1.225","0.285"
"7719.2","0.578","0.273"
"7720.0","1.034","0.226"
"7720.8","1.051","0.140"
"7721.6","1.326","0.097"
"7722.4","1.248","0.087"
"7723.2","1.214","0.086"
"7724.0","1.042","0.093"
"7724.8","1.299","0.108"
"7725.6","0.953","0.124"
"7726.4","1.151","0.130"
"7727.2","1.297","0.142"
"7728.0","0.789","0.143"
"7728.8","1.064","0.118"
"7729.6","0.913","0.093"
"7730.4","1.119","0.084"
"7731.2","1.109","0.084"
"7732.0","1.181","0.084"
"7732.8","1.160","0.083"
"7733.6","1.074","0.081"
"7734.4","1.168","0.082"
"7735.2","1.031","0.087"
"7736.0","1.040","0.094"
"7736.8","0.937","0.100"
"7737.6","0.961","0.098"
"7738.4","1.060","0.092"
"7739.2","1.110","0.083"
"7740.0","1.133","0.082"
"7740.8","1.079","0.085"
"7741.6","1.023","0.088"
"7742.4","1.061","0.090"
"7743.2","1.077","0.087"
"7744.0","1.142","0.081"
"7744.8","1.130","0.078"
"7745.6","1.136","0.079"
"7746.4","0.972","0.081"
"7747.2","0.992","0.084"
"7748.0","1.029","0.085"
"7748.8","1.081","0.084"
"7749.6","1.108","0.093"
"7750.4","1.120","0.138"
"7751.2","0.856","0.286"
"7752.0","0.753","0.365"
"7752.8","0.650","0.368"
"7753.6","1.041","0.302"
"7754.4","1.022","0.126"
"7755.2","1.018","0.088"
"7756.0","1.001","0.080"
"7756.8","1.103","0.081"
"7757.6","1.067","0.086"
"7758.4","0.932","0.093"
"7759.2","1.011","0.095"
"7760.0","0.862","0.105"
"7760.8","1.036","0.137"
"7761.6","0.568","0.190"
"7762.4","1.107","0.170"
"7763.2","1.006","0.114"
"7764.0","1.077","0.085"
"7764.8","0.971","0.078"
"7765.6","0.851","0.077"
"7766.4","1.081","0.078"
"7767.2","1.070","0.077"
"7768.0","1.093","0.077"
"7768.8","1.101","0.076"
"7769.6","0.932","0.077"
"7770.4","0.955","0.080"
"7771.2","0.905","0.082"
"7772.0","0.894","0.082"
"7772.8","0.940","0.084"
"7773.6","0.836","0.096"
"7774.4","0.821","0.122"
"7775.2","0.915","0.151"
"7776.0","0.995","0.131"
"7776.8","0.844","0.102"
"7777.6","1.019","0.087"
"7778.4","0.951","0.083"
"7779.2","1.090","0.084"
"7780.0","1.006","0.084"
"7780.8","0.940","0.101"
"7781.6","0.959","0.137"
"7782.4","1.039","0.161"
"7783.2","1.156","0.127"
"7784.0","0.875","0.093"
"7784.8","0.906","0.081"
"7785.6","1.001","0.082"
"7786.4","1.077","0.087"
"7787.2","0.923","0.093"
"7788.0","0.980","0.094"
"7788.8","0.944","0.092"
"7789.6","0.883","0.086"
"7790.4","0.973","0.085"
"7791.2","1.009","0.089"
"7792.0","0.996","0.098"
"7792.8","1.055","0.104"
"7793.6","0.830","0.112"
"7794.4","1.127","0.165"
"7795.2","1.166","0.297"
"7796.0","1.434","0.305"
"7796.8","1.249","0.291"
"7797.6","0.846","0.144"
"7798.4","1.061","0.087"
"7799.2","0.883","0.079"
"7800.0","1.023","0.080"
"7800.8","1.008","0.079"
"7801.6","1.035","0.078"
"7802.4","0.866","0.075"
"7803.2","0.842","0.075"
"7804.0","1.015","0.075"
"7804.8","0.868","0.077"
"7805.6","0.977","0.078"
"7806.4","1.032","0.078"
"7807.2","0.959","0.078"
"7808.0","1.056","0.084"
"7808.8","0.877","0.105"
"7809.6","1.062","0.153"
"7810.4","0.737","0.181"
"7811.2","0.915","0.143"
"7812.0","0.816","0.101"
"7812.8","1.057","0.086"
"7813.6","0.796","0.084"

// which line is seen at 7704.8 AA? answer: Mg II 2798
